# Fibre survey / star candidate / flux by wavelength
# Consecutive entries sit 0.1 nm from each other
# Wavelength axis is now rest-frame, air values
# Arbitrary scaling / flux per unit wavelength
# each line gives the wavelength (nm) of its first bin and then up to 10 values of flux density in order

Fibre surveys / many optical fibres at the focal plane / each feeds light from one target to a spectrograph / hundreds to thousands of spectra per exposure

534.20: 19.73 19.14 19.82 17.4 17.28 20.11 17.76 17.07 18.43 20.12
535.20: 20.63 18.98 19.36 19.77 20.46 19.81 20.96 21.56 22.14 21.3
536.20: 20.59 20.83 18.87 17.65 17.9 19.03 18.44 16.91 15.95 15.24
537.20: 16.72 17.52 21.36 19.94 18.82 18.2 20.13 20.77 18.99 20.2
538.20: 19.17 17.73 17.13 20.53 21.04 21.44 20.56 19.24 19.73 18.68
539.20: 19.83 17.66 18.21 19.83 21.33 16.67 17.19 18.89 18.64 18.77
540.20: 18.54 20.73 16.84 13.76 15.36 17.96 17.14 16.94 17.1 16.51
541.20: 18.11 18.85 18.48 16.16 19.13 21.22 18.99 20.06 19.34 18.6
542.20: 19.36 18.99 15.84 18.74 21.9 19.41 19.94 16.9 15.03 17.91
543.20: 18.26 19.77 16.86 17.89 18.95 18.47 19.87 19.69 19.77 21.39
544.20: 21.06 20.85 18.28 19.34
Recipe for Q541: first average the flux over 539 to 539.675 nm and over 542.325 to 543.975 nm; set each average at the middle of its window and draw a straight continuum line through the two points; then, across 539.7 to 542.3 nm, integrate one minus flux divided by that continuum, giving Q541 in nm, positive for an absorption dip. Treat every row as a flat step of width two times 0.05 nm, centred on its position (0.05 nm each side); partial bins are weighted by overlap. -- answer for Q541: 0.11 nm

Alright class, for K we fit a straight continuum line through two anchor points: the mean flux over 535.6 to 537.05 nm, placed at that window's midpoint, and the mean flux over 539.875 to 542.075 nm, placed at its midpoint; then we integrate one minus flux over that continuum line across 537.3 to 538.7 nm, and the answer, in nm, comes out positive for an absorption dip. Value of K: -0.04 nm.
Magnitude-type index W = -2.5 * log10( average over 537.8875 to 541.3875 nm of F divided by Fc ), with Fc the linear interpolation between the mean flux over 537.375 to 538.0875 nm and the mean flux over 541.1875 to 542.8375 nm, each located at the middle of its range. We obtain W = 0.049 mag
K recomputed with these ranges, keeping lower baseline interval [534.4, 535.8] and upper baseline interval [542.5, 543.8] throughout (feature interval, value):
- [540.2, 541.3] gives 0.09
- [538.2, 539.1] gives -0.04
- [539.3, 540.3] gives 0.00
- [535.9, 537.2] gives 0.02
